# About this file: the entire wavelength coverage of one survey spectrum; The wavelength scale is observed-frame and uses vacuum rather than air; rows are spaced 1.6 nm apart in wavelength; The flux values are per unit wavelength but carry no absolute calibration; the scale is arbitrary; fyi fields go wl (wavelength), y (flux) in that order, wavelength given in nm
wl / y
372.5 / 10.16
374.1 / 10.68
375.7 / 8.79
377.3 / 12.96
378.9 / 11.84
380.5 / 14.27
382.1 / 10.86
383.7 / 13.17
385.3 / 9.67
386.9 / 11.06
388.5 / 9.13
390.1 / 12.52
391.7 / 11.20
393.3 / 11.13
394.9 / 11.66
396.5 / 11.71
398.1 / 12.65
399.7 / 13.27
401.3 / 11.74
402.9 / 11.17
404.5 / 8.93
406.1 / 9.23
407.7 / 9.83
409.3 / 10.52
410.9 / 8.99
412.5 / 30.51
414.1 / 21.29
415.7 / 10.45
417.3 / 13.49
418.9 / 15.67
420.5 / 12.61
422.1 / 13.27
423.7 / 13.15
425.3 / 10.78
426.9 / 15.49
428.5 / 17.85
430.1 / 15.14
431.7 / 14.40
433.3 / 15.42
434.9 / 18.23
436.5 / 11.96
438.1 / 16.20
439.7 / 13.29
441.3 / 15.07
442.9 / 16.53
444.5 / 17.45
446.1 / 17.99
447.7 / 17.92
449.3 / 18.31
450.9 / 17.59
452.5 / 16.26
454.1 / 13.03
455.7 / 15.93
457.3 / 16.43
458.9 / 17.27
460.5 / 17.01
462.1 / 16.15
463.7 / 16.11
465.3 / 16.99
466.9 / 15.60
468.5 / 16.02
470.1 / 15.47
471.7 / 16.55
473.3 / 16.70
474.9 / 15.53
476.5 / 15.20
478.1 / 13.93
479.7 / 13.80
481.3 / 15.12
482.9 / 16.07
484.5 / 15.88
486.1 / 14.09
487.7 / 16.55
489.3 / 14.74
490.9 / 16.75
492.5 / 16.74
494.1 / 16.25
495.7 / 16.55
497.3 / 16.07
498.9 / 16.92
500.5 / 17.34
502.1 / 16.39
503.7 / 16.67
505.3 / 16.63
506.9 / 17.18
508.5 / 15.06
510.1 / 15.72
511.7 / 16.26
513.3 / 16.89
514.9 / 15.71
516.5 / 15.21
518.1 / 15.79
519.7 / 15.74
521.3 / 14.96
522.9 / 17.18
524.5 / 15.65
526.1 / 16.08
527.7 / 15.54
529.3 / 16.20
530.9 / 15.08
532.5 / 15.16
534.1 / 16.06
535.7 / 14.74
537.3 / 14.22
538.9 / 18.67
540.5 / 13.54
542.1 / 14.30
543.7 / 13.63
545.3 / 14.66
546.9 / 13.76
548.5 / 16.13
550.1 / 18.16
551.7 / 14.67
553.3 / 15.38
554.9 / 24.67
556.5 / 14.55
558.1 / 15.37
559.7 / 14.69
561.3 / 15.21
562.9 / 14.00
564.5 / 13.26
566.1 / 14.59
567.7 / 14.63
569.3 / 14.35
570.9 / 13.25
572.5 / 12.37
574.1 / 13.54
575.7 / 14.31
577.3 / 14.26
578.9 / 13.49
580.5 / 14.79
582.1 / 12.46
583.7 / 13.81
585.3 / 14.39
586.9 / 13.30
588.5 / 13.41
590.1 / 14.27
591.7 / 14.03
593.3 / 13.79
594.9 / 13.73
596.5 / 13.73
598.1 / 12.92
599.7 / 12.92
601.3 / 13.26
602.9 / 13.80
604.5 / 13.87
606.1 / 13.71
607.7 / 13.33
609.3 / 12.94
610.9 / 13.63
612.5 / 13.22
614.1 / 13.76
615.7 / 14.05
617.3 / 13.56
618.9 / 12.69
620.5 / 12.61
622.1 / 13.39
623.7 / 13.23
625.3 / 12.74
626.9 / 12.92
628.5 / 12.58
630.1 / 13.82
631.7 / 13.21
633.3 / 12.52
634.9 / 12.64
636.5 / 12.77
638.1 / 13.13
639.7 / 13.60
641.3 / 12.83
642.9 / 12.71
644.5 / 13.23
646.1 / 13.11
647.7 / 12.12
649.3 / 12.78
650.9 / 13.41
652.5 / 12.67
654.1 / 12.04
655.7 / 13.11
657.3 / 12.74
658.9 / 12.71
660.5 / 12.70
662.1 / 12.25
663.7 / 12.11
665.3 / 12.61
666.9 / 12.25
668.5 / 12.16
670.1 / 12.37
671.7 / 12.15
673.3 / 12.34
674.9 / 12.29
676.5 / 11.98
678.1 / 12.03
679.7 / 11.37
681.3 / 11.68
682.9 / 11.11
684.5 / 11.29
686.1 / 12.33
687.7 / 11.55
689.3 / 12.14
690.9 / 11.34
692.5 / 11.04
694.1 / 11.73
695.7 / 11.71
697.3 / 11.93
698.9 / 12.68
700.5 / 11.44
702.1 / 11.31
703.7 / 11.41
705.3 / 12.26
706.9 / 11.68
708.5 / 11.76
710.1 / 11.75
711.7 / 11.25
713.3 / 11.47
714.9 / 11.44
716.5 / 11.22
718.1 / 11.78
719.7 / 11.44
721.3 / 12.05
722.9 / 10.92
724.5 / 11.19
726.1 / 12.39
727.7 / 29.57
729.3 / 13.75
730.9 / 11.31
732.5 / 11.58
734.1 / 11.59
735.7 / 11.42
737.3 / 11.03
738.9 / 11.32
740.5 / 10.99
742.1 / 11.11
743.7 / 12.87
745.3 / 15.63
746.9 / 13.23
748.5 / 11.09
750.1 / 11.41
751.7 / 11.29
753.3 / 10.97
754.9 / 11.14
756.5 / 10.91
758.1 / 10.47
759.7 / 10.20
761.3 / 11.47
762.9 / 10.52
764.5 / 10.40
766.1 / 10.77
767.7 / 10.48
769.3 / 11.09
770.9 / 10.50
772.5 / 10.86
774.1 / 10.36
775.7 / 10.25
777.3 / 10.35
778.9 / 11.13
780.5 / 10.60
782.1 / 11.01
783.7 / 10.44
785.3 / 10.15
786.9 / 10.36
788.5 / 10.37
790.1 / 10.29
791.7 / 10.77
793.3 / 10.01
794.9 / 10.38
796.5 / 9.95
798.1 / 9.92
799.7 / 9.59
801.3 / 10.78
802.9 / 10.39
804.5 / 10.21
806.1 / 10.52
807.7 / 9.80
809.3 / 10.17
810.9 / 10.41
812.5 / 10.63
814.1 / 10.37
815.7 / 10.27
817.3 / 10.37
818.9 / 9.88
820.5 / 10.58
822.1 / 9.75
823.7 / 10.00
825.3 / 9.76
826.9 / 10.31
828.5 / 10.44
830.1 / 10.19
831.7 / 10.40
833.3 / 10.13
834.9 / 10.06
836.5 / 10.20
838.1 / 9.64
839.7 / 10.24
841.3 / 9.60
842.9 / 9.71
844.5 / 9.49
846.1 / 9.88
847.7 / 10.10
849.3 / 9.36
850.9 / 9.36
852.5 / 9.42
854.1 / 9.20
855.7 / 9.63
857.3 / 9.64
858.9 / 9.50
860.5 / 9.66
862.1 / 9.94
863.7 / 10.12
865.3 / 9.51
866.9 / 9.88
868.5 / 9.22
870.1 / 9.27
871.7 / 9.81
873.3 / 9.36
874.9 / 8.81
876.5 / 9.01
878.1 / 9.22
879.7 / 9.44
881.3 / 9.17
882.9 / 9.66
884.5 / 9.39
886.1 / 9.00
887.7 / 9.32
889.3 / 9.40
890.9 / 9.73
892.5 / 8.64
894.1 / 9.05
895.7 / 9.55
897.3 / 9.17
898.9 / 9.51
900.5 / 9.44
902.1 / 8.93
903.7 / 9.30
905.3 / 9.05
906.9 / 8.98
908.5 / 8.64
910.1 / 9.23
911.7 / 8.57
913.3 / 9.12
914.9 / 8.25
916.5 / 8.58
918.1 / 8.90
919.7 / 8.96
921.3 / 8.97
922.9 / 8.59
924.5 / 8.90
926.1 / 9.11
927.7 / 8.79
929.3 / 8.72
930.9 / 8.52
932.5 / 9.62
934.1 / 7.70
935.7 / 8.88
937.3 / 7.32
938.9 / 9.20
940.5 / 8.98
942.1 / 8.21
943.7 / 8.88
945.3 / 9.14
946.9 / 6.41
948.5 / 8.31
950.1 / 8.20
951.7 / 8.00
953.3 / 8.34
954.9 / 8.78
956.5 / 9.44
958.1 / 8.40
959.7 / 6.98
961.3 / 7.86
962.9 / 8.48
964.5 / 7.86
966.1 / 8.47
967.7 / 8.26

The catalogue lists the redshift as 0.108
